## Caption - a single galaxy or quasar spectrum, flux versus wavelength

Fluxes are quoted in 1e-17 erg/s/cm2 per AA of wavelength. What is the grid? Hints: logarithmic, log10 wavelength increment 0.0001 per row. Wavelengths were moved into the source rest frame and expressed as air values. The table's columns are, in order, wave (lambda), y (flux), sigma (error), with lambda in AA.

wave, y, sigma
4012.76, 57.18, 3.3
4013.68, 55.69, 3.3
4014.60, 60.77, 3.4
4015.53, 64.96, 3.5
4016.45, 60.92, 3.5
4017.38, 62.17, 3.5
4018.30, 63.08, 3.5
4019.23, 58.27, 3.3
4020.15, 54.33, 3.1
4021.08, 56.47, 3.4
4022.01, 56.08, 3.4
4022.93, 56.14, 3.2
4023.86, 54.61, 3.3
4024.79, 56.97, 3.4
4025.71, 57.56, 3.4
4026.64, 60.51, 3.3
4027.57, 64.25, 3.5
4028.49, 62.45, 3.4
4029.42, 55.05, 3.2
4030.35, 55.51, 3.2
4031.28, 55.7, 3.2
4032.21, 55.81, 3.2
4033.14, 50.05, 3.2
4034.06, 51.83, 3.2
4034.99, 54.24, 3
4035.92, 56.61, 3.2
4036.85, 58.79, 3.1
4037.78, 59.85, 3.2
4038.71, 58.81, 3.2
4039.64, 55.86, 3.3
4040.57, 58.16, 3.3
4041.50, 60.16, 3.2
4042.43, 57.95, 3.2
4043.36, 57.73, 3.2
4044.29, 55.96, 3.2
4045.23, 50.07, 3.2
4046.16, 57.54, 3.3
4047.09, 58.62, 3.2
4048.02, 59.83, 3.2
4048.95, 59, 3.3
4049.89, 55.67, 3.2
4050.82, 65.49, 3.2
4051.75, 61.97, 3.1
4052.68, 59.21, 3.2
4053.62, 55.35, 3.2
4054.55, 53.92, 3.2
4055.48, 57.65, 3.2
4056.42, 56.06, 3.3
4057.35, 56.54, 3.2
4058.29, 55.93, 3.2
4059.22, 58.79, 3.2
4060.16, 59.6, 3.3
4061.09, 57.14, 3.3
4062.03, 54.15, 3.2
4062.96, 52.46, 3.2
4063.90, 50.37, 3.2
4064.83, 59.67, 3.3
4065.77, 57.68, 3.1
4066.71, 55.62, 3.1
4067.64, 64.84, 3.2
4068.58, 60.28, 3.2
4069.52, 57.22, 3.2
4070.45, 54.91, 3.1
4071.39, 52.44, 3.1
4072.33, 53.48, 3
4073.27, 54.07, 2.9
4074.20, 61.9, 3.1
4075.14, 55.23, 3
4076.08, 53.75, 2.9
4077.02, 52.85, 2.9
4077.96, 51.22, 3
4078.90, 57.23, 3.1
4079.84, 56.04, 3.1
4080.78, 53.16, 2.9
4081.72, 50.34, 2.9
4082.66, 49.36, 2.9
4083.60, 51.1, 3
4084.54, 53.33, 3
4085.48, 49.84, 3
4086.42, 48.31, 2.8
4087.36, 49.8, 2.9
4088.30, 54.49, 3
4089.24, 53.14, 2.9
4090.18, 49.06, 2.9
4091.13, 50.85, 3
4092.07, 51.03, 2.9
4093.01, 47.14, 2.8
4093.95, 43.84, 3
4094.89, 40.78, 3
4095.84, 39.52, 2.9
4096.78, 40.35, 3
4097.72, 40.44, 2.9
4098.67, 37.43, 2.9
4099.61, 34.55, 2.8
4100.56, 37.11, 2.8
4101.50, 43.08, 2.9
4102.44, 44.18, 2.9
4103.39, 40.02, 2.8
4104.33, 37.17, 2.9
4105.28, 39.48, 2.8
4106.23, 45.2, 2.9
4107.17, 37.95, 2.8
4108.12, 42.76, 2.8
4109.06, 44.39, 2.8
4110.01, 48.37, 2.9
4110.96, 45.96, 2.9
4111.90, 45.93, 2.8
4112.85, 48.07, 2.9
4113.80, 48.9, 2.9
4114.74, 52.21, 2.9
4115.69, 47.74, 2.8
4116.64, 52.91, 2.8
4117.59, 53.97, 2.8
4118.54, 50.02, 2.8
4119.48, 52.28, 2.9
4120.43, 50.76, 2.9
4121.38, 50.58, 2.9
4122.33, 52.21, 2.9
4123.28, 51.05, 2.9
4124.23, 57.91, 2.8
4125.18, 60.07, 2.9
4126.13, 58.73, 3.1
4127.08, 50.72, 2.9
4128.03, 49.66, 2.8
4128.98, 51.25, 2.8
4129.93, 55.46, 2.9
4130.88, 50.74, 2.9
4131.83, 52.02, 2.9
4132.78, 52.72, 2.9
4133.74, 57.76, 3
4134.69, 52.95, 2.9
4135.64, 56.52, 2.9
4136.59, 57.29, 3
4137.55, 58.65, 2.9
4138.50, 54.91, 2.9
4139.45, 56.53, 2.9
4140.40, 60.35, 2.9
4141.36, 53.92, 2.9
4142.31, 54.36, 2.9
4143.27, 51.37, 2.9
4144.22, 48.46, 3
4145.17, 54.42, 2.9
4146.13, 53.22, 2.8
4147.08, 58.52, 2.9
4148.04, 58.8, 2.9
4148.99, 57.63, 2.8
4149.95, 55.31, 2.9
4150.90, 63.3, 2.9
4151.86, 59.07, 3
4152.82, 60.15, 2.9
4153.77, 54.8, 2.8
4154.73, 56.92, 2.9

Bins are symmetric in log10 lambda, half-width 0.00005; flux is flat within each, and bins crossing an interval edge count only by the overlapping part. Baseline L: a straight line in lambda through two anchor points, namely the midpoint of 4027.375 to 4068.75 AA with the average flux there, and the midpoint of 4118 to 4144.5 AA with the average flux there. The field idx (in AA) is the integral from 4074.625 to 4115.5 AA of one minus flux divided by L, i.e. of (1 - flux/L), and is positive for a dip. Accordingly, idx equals 6.30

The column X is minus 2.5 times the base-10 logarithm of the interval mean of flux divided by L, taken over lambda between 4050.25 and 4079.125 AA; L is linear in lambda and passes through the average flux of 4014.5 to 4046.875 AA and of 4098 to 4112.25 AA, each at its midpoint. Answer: -0.13 mag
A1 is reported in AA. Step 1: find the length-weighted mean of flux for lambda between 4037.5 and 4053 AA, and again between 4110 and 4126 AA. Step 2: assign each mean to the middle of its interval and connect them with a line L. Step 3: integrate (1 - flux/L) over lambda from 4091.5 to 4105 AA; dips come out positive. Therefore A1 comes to 3.1 AA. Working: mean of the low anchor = 58.3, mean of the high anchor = 51.4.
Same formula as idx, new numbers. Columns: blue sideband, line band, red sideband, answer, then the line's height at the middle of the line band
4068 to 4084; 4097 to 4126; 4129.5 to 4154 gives 4.54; 55.2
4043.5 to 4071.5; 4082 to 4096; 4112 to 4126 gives 1.43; 54.6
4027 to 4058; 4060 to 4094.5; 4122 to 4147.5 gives 1.64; 56.3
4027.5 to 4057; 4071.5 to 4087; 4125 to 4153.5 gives 0.94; 56.6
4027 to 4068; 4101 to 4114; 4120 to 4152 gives 2.82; 55.6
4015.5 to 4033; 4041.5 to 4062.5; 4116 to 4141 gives -0.17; 57.1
